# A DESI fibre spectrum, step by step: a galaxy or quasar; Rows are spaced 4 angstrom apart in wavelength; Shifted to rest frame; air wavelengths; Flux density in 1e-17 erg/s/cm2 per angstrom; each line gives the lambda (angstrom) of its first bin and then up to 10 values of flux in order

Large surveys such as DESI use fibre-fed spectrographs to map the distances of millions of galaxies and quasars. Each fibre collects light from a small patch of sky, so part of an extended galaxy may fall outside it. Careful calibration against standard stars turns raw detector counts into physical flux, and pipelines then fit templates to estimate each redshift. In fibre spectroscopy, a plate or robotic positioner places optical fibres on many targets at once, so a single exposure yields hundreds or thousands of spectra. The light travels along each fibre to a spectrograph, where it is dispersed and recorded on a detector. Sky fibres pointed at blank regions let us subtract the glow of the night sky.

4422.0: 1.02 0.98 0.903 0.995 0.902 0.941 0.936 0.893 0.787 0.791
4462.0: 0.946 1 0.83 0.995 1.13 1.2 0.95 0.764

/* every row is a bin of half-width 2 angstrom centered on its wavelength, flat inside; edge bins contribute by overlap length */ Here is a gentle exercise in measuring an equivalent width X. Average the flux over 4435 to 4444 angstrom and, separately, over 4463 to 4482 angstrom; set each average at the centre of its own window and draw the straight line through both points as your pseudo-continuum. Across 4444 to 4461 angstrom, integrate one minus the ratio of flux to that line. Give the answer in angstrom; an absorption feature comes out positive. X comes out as 1.8 angstrom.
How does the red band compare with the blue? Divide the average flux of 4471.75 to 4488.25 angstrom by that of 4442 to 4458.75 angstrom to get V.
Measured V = 1.22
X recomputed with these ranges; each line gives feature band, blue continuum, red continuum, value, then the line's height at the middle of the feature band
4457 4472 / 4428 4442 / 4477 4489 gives 1.70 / 1.01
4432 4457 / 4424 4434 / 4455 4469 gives 0.61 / 0.927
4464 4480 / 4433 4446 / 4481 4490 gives -0.19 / 0.977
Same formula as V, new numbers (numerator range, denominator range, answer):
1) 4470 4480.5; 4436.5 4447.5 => 1.11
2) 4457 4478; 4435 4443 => 1.01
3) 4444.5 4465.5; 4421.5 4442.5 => 0.92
